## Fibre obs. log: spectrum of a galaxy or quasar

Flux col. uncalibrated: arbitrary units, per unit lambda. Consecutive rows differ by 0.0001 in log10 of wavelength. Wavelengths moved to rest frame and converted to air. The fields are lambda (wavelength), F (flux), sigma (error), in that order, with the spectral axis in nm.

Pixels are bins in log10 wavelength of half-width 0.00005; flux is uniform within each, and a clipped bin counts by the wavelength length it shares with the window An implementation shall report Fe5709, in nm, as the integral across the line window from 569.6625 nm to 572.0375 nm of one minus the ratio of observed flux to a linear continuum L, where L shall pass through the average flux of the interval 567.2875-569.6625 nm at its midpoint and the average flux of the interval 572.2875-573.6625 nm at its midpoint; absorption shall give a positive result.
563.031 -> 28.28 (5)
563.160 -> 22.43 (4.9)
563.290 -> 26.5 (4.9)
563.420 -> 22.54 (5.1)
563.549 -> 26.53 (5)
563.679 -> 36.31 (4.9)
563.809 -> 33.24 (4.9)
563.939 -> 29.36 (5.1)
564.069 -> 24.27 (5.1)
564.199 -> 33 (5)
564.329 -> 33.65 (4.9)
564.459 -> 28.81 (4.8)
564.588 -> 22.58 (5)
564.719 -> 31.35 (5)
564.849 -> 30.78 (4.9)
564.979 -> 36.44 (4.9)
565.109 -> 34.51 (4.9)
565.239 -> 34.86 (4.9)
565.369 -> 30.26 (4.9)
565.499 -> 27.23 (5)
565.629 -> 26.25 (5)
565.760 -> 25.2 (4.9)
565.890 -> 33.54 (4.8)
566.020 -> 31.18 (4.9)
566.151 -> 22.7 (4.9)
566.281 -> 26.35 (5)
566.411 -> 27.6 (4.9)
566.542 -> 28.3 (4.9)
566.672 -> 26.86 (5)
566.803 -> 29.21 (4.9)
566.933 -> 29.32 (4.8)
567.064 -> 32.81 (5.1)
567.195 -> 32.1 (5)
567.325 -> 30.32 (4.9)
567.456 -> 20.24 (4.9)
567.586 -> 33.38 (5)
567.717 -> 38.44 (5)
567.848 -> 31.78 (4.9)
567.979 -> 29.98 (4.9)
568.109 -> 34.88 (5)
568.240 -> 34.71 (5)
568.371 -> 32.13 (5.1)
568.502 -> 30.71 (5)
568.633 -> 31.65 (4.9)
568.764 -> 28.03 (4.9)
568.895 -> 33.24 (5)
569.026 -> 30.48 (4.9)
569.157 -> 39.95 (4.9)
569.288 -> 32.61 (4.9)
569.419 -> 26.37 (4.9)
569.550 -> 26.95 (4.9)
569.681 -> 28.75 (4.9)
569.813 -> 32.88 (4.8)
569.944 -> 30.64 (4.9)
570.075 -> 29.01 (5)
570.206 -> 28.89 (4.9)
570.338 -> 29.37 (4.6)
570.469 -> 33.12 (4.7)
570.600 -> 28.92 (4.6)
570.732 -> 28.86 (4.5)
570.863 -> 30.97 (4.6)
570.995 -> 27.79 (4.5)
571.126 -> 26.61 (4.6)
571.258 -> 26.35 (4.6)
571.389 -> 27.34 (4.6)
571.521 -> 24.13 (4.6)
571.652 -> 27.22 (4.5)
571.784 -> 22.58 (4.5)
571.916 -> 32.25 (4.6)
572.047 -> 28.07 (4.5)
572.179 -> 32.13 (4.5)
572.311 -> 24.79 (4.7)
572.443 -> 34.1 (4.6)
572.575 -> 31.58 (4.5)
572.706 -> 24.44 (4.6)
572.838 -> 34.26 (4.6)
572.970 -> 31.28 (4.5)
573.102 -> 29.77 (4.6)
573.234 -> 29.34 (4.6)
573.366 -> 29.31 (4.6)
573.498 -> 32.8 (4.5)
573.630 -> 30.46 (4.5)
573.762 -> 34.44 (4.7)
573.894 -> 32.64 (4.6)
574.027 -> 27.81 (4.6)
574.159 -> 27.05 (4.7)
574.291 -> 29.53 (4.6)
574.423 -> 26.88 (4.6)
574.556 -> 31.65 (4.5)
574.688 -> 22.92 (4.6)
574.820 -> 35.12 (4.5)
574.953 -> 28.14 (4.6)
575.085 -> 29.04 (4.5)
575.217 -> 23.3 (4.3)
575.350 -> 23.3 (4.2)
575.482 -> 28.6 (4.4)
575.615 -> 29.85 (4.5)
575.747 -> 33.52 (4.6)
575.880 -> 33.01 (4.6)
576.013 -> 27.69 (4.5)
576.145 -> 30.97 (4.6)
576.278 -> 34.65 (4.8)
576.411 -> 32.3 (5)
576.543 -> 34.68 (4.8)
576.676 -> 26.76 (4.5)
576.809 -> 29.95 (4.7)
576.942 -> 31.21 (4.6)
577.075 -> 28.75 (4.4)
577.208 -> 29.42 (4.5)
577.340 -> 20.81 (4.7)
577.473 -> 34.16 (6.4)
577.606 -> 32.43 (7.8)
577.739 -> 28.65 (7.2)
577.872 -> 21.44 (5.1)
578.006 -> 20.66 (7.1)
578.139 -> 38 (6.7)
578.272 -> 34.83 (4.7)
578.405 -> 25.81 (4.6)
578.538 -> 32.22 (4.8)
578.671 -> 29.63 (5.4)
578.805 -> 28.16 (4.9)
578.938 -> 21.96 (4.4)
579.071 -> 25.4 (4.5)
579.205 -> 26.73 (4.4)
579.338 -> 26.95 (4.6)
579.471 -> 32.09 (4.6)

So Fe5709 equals 0.17 nm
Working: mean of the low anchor 31.4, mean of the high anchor 30.4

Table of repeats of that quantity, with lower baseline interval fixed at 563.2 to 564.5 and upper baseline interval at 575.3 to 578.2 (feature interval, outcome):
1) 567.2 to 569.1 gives -0.14 nm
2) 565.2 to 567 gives 0.06 nm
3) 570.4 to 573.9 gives 0.01 nm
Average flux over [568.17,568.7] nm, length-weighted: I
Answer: 32.3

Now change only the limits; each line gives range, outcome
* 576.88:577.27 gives 29.8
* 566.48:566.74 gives 27.6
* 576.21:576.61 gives 33.9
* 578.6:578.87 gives 28.9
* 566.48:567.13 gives 29.3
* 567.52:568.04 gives 33.4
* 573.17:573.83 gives 31.3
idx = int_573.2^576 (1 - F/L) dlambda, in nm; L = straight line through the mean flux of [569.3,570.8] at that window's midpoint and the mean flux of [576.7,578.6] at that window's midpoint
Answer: -0.01 nm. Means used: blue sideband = 29.6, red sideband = 29.1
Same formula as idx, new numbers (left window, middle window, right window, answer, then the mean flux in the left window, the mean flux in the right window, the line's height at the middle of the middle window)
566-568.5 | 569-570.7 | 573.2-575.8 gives -0.04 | 30.1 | 29.3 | 29.8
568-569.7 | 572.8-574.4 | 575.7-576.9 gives 0.05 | 31.6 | 31.4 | 31.5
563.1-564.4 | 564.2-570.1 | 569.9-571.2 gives -0.28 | 28.8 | 29.4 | 29.1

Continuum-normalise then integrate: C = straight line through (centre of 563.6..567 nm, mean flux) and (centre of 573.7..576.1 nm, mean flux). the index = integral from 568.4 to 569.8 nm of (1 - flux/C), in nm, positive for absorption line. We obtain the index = -0.071 nm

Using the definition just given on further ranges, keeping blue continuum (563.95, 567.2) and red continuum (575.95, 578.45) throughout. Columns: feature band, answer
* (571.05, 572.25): 0.089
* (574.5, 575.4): 0.060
